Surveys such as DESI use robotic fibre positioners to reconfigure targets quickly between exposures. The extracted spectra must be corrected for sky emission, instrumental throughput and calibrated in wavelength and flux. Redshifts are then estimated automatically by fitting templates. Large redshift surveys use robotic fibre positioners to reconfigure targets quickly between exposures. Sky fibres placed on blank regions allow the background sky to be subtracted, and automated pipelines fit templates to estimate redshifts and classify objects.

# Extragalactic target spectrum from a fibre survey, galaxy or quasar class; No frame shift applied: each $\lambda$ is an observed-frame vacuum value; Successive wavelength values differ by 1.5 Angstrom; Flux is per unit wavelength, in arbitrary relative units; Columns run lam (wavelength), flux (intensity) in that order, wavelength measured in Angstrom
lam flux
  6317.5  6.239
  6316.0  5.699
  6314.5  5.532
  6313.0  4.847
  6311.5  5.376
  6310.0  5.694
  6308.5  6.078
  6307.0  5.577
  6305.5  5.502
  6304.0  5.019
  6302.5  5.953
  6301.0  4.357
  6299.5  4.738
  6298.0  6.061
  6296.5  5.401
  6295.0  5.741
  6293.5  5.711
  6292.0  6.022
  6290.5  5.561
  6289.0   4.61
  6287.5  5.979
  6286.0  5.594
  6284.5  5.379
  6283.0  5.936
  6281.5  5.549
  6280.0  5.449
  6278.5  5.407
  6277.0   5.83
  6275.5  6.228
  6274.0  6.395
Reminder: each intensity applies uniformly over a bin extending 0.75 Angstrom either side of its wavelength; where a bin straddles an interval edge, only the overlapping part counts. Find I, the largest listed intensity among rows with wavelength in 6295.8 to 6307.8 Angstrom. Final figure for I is 6.061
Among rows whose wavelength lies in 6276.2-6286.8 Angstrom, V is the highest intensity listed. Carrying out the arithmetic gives 5.936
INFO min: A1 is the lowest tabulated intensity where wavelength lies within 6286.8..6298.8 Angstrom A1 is 4.61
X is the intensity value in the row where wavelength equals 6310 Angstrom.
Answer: 5.694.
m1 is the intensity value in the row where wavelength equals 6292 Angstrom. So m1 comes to 6.022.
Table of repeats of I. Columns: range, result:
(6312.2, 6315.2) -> 5.532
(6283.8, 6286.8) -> 5.594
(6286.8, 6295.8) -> 6.022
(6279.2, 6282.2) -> 5.549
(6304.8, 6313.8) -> 6.078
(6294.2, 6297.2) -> 5.741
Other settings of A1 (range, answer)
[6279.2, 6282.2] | 5.449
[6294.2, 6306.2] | 4.357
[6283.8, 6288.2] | 5.379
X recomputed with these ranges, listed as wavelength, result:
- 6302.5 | 5.953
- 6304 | 5.019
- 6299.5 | 4.738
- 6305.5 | 5.502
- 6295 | 5.741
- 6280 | 5.449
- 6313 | 4.847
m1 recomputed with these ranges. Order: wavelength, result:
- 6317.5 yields 6.239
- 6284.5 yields 5.379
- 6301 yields 4.357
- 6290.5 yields 5.561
